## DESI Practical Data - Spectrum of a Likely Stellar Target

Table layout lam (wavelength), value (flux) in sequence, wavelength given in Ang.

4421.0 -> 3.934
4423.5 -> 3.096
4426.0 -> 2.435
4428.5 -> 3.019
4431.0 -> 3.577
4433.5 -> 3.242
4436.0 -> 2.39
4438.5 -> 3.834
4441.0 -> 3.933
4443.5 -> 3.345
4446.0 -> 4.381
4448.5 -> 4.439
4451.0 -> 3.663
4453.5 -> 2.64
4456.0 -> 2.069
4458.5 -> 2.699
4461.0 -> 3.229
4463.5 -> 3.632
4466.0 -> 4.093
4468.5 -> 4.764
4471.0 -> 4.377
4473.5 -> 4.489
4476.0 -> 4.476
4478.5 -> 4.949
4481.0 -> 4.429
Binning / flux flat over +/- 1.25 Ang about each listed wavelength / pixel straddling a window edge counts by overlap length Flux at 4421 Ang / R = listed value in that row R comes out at 3.934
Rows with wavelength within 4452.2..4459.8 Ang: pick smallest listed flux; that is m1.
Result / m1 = 2.069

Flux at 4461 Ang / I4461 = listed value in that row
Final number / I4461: 3.229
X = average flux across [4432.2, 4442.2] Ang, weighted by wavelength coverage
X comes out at 3.35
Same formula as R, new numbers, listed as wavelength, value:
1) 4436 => 2.39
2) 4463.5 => 3.632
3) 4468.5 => 4.764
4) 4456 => 2.069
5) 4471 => 4.377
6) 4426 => 2.435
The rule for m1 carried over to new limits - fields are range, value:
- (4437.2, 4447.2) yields 3.345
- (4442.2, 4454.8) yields 2.64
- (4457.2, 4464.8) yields 2.699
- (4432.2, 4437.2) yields 2.39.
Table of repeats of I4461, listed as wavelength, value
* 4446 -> 4.381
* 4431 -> 3.577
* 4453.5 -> 2.64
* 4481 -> 4.429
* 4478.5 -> 4.949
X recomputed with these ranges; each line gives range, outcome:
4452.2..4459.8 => 2.48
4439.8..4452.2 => 3.95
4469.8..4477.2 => 4.45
